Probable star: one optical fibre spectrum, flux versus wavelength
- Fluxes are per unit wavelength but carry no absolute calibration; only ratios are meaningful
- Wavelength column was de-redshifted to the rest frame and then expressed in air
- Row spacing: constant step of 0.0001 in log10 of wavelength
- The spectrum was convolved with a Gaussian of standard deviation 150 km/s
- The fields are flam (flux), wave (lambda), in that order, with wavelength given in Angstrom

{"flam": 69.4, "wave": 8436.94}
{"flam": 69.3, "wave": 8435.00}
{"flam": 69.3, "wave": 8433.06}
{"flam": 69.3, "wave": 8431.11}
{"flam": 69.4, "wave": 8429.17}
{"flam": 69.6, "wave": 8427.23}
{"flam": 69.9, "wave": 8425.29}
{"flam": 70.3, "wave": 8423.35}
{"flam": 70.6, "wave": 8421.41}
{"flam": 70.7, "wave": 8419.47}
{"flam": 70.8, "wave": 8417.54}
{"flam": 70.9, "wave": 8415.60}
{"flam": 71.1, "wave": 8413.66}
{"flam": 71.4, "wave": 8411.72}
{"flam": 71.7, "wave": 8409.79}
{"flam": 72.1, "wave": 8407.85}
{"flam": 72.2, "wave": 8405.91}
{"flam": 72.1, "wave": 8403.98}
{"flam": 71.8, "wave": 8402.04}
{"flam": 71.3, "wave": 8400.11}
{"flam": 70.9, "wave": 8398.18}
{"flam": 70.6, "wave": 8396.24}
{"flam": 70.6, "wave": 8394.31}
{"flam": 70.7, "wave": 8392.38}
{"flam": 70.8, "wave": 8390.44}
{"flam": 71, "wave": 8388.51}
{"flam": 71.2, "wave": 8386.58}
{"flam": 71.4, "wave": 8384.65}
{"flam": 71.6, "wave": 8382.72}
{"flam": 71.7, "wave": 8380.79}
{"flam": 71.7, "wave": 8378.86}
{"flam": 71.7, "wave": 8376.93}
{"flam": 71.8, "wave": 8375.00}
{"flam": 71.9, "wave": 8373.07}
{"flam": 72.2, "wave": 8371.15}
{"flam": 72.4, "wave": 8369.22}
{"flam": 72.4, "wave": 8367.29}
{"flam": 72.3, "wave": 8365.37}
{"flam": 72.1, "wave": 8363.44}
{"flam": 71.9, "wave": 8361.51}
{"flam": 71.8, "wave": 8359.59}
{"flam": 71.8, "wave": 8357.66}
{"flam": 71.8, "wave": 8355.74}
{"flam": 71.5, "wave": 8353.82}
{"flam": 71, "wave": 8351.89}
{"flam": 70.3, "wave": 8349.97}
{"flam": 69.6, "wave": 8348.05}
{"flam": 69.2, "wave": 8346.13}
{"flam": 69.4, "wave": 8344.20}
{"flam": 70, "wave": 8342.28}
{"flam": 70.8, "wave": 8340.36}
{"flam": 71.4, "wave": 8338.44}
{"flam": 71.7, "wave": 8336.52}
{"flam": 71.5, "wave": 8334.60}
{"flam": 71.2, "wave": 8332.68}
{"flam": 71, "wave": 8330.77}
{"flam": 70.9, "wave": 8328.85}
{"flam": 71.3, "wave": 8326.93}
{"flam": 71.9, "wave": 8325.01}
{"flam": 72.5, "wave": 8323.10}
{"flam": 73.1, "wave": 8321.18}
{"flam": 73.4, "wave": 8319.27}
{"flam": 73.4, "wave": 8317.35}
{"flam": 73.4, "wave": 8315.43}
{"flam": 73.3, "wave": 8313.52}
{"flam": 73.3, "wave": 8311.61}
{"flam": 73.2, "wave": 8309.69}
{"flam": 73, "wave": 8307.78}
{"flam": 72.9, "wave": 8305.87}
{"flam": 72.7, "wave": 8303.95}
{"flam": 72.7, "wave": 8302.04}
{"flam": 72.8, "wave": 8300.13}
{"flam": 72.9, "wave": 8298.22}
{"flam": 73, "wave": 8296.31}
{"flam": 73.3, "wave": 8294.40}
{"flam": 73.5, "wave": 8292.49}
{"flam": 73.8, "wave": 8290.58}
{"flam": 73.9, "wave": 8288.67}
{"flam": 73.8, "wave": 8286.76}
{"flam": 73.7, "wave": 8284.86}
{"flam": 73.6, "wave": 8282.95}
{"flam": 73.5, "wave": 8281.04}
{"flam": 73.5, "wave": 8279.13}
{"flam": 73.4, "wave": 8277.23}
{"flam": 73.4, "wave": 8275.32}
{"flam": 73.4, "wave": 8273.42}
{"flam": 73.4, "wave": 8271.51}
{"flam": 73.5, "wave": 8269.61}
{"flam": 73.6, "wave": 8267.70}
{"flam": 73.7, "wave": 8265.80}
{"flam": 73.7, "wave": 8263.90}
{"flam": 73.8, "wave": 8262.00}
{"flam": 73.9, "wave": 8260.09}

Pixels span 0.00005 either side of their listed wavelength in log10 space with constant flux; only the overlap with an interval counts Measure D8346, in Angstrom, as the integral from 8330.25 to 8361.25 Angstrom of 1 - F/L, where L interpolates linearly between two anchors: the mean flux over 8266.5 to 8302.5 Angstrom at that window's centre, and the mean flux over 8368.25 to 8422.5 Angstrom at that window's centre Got 0.6 Angstrom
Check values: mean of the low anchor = 73.4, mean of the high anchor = 71.4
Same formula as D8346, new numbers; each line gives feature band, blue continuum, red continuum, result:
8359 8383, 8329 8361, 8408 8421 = -0.33 Angstrom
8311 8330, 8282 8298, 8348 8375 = 0.04 Angstrom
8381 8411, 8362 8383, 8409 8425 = 0.03 Angstrom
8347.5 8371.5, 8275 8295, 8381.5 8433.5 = 0.10 Angstrom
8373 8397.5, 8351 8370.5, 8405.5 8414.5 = 0.17 Angstrom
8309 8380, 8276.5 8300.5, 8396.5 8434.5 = 0.54 Angstrom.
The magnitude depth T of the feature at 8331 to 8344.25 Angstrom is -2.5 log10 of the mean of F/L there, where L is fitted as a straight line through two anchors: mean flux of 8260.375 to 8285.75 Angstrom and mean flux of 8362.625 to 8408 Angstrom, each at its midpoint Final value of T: 0.02 mag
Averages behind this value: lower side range 73.5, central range 71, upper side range 71.6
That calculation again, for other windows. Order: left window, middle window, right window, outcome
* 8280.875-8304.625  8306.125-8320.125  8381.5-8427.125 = -0.005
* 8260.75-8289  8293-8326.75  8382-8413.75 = 0.000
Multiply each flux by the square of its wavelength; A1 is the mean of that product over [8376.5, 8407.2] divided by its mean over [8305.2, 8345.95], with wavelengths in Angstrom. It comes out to 1.01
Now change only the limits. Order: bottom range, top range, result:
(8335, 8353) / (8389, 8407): 1.02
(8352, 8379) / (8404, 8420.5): 1.00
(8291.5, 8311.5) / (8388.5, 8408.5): 1.00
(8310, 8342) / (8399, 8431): 1.01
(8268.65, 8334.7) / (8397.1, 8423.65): 1.00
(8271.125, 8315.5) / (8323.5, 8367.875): 0.98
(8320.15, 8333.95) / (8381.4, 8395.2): 1.00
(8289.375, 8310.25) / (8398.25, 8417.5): 1.00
